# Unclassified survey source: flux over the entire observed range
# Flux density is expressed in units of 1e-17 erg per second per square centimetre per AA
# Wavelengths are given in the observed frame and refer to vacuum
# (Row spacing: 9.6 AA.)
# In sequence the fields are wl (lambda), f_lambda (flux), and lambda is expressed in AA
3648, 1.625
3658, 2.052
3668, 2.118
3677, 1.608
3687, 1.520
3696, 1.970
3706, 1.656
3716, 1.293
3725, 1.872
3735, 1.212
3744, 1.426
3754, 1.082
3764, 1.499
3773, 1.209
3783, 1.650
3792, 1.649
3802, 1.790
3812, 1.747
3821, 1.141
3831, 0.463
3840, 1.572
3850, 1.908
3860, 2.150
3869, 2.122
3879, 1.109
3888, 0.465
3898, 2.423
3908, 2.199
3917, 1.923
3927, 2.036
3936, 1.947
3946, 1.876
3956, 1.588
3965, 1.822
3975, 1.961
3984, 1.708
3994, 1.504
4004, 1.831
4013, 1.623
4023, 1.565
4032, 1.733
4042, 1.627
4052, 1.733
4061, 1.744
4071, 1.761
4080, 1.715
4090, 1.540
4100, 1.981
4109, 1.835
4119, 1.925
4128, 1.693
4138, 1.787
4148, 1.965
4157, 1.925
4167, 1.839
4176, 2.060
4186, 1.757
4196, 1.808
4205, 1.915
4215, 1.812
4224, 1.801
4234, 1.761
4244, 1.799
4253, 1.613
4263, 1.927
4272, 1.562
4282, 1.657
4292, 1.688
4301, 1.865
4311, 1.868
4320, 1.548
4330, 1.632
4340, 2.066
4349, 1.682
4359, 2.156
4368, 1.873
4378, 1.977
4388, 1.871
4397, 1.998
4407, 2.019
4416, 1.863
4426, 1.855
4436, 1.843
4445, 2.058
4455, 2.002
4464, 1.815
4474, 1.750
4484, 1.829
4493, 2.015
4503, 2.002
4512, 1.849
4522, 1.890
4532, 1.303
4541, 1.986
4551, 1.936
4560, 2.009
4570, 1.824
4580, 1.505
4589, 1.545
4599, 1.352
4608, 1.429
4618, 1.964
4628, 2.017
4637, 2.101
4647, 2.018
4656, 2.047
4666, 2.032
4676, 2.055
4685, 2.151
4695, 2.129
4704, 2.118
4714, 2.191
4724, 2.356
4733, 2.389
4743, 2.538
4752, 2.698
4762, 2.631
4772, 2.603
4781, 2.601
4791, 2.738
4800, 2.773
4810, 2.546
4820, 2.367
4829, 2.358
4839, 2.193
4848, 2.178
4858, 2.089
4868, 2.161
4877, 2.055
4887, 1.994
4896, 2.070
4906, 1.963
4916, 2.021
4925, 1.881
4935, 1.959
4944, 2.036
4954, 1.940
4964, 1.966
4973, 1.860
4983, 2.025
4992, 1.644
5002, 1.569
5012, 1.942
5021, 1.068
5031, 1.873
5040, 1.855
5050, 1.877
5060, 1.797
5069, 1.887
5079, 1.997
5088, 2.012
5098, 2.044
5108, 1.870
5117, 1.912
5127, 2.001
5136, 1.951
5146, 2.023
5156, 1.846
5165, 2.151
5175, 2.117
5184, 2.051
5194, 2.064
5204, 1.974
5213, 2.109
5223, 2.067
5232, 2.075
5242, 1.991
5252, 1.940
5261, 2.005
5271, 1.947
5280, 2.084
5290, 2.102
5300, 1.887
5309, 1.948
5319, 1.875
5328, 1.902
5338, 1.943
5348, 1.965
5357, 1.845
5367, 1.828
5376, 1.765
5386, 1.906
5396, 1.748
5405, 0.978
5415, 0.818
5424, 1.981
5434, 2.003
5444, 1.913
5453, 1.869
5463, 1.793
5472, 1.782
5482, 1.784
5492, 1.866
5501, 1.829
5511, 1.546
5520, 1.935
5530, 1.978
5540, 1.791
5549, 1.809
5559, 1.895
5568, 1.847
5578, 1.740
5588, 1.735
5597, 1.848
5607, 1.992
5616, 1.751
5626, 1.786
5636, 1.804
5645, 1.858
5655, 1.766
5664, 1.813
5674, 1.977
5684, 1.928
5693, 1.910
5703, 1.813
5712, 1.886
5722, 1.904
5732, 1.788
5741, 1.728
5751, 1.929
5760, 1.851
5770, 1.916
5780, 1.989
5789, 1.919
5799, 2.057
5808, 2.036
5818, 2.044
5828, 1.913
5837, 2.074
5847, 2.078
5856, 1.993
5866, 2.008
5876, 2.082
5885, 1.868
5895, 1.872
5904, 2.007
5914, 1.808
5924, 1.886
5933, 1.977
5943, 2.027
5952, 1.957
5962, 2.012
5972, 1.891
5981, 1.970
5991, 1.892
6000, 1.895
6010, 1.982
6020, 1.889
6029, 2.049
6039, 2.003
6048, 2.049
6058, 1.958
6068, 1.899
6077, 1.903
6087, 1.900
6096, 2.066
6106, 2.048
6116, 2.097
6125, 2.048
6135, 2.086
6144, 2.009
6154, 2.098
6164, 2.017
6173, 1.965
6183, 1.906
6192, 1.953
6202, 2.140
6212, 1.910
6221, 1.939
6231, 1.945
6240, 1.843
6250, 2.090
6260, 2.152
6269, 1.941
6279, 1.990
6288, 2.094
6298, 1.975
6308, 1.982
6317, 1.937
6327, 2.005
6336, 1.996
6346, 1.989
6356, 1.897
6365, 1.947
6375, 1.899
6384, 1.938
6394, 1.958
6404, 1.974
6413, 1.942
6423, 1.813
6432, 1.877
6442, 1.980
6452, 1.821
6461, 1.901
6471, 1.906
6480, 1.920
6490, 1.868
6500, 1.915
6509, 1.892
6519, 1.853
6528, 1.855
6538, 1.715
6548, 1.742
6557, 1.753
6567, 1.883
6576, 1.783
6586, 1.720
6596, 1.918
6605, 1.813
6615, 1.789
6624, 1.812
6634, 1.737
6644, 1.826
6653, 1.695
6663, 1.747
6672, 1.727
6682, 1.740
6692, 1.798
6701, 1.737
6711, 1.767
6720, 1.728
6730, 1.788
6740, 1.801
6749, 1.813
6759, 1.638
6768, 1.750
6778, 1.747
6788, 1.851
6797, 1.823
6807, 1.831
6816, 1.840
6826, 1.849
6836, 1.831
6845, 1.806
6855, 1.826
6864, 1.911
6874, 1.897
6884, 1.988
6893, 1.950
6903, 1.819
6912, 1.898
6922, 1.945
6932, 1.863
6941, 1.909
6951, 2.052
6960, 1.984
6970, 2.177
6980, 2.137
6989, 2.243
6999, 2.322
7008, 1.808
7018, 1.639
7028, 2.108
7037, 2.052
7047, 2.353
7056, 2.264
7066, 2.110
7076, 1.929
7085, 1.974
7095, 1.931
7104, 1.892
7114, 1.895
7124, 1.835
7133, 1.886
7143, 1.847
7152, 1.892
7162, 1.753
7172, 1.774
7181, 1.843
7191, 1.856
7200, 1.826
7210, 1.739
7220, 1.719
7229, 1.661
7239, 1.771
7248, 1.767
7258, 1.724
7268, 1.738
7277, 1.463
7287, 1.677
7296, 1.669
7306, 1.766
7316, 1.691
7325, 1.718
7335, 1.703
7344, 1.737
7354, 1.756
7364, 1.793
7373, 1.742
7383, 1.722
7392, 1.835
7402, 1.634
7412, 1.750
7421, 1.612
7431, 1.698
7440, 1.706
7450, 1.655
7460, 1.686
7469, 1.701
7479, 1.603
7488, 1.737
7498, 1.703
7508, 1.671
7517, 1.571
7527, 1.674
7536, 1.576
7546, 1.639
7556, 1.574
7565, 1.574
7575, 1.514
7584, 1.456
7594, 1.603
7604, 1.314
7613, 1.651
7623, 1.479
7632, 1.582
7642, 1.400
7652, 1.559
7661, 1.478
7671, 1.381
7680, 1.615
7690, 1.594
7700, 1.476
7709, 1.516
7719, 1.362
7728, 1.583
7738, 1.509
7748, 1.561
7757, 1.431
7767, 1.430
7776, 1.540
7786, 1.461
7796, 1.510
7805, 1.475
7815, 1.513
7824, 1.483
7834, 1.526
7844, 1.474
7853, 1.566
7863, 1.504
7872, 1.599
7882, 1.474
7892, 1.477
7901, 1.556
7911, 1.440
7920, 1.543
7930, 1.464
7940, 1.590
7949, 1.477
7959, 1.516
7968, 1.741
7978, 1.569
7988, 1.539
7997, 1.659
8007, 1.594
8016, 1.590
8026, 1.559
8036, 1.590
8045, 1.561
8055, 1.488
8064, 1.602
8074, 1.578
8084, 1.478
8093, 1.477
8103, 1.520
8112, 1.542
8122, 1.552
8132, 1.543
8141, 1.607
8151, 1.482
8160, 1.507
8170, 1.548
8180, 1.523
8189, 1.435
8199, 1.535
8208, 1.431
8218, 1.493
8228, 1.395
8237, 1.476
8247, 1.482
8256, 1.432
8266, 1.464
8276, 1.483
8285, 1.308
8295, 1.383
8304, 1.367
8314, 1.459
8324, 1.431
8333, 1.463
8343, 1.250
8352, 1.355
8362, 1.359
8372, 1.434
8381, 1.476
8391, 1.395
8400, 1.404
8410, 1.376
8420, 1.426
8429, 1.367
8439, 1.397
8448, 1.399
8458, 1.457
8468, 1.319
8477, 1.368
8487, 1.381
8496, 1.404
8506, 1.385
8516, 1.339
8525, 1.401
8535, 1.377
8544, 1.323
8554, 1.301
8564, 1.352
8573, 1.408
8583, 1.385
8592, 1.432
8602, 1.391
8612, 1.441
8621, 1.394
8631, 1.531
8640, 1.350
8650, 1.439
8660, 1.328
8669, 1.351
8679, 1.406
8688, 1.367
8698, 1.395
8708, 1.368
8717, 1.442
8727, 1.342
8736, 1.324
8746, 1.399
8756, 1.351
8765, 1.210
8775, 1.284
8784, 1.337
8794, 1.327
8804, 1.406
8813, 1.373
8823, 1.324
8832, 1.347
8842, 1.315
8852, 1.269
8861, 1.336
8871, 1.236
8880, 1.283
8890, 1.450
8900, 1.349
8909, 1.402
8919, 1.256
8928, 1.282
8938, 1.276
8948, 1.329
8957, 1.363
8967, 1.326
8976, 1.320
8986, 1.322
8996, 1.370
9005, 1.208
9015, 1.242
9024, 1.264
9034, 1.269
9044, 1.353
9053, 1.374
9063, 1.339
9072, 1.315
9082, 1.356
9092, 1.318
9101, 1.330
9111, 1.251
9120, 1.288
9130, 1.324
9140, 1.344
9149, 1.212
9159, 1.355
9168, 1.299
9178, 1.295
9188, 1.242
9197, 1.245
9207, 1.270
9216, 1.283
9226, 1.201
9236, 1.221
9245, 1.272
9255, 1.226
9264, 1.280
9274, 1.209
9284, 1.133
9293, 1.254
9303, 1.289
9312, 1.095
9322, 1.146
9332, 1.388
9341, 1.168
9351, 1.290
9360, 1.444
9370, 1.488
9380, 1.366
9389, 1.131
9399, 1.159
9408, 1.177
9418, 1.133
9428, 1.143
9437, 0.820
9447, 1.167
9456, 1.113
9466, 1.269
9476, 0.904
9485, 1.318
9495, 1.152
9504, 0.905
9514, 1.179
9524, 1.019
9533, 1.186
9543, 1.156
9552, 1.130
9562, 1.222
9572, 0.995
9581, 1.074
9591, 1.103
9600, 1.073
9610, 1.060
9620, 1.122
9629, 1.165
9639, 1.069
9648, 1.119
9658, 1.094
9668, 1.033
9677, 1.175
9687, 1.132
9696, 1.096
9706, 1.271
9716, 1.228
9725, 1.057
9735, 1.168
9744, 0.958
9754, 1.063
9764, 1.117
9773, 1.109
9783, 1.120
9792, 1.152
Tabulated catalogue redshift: 0.51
